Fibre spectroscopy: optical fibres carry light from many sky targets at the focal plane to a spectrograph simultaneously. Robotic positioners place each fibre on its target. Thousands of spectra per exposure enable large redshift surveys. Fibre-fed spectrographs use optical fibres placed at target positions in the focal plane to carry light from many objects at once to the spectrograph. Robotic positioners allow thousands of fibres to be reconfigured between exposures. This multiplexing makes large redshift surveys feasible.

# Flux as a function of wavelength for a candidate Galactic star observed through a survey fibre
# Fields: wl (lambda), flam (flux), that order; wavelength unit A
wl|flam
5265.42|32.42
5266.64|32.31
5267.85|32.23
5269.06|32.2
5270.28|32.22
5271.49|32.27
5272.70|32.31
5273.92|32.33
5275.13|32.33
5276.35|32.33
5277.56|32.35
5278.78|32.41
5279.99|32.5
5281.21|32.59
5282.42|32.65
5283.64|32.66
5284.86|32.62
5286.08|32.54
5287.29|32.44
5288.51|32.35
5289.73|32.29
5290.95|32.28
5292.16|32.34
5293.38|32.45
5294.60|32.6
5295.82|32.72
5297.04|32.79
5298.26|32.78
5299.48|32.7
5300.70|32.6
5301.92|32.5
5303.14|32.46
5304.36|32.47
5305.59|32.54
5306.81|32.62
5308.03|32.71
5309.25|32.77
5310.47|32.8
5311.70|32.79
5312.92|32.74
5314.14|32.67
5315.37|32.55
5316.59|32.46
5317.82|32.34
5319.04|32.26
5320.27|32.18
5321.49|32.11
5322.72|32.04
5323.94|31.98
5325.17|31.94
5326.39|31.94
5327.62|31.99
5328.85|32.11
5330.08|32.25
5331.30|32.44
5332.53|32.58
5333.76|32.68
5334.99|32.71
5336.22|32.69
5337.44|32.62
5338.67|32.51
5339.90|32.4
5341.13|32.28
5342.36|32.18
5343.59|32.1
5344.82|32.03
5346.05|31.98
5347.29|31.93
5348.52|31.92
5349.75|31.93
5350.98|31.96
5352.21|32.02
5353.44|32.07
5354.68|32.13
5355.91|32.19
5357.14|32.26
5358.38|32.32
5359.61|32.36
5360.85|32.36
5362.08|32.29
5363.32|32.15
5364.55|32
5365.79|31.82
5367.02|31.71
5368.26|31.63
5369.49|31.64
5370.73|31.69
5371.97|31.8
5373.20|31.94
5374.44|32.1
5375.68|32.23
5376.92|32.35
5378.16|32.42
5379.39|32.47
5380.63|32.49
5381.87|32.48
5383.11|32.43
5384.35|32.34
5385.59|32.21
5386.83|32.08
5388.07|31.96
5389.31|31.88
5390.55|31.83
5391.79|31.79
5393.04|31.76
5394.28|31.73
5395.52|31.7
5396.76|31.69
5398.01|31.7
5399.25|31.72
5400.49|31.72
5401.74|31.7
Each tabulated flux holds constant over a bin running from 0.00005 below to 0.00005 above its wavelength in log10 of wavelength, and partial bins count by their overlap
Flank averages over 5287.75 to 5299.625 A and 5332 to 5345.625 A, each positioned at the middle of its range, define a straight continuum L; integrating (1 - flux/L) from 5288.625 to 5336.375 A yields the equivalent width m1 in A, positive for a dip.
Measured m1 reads 0.0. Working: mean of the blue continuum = 32.5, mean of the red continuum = 32.4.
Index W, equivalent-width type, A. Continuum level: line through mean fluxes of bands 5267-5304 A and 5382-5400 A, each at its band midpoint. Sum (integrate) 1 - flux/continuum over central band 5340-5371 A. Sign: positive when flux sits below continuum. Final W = 0.06 A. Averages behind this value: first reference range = 32.5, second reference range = 31.9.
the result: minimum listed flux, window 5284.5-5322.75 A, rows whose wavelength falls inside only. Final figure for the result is 32.04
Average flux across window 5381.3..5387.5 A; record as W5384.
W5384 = 32.3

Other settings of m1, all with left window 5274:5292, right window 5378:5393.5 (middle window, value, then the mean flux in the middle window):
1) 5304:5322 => -0.09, 32.5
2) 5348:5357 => 0.06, 32.1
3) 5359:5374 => 0.12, 31.9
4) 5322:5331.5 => 0.08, 32.1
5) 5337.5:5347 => 0.02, 32.2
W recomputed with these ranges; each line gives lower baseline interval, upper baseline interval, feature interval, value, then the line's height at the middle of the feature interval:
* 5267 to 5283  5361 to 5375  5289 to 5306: -0.1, 32.3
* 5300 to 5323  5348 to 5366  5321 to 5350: 0.1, 32.3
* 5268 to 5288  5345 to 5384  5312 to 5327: 0.0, 32.3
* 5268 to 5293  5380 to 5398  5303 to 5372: -0.1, 32.2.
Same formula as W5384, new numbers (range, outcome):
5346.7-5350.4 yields 32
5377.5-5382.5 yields 32.5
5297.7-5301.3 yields 32.7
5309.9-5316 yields 32.7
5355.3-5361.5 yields 32.3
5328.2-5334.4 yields 32.4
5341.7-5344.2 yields 32.1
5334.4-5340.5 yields 32.6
